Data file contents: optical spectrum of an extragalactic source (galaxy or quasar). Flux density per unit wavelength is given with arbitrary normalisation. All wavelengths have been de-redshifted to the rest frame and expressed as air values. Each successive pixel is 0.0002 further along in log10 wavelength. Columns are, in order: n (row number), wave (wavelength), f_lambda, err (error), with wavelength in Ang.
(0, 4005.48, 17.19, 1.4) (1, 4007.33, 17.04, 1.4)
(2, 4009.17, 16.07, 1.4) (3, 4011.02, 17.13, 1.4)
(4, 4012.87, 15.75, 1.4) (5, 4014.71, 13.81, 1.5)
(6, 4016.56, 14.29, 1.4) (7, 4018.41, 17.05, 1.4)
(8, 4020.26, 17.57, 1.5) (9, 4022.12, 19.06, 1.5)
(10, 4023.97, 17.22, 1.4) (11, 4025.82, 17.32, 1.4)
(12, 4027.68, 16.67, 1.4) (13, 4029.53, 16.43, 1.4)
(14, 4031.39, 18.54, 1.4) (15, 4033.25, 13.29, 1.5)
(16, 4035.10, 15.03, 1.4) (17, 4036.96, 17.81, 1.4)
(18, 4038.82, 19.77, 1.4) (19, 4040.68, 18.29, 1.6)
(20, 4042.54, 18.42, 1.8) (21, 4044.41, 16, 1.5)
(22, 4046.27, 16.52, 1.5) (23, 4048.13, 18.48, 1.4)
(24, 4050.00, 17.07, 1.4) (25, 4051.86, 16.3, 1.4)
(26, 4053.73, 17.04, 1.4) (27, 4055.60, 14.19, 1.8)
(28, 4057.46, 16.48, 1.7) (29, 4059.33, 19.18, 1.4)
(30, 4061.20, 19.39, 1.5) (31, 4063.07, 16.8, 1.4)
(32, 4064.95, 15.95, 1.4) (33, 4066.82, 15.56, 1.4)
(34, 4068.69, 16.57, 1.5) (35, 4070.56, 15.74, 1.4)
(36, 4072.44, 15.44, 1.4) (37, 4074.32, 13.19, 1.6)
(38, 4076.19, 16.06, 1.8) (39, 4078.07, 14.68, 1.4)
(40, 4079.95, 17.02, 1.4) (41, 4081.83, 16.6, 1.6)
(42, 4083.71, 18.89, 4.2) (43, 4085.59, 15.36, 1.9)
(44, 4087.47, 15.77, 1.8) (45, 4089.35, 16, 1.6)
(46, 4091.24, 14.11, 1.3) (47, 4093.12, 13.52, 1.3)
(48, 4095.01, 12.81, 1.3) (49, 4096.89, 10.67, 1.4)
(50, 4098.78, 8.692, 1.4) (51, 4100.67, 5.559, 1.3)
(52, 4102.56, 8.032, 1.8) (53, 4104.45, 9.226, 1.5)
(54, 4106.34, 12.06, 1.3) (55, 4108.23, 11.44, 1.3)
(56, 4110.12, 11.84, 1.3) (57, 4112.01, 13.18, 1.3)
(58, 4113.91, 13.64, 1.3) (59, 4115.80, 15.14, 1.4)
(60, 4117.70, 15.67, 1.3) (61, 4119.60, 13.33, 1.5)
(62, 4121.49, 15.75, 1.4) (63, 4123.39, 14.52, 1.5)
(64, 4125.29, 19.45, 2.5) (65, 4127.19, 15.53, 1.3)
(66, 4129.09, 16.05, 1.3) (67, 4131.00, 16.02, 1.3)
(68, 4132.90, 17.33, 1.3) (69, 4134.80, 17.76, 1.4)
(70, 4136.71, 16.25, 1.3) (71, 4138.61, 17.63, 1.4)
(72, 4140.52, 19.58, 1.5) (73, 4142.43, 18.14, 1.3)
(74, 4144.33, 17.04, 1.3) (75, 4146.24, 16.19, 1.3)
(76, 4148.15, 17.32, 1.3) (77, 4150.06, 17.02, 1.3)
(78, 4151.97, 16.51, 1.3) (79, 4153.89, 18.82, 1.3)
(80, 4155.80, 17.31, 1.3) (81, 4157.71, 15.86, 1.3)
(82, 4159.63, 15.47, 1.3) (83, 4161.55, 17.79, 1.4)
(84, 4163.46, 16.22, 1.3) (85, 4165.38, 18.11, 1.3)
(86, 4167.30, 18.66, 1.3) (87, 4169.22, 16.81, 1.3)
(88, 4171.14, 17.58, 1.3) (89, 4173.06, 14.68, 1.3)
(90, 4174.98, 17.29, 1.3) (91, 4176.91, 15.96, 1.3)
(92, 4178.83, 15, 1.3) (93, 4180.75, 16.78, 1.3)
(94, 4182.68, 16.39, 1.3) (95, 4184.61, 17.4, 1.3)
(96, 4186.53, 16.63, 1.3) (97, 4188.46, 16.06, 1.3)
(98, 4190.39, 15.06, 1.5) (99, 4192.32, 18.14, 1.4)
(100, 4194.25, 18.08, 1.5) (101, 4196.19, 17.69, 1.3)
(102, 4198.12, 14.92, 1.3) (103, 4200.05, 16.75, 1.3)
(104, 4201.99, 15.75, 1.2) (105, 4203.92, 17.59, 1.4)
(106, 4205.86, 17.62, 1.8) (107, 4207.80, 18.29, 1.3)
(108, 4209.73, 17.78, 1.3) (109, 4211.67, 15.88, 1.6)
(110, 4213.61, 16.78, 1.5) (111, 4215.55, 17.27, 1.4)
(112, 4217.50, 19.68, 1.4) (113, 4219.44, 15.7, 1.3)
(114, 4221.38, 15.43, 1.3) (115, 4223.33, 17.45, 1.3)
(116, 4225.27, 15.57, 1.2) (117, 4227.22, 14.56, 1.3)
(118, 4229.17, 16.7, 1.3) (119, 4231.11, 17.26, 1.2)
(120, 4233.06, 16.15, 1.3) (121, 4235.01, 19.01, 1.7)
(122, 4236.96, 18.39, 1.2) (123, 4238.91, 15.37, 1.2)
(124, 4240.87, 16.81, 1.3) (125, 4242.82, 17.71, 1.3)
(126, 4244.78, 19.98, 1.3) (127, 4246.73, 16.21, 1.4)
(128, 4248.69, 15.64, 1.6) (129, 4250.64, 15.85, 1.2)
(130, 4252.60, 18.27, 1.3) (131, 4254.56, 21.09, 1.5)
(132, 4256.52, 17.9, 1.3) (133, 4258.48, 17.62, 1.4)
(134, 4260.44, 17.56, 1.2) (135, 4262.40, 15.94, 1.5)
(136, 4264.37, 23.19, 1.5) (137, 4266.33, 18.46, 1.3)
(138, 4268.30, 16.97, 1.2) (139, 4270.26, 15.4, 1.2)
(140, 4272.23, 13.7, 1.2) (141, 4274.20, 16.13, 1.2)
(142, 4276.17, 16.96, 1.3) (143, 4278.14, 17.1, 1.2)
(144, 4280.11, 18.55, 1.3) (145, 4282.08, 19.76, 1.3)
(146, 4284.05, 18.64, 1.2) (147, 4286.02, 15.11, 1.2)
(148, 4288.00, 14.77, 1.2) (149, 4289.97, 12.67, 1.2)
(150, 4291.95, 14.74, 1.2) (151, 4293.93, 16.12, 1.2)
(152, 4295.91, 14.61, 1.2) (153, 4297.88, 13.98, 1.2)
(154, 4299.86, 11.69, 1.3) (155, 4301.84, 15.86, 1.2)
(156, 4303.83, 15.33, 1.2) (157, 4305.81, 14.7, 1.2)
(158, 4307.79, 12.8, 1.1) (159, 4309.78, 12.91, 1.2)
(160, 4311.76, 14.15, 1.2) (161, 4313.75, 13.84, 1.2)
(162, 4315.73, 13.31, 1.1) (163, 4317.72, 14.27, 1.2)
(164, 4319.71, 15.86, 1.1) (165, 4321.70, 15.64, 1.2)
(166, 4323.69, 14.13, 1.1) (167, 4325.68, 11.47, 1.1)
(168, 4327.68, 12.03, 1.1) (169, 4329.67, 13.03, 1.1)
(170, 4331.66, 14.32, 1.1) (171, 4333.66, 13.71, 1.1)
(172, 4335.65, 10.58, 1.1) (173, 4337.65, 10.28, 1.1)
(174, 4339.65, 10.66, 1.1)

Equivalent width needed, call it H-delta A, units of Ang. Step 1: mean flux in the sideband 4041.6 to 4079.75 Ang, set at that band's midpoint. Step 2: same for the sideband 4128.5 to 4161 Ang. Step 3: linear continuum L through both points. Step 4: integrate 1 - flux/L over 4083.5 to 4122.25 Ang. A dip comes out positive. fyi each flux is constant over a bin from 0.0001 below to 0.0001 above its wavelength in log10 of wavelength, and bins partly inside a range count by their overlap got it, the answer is 9.3 Ang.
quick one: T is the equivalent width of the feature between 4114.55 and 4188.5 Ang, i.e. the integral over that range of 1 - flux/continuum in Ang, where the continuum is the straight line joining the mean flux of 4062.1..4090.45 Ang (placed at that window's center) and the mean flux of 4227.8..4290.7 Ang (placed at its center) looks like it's -0.93 Ang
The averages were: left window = 16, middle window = 16.7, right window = 17.2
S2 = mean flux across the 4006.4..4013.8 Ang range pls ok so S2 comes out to 16.5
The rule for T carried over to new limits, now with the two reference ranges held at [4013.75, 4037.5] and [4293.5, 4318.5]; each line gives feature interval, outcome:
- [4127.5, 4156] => -3.2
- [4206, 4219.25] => -2.3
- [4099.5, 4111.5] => 4.5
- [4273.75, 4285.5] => -2.9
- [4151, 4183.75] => -3.3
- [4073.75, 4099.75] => 2.3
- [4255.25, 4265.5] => -2.9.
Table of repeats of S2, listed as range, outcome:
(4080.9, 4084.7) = 17.7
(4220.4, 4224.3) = 16.4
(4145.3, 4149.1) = 16.8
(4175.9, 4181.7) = 15.9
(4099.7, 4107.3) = 8.72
